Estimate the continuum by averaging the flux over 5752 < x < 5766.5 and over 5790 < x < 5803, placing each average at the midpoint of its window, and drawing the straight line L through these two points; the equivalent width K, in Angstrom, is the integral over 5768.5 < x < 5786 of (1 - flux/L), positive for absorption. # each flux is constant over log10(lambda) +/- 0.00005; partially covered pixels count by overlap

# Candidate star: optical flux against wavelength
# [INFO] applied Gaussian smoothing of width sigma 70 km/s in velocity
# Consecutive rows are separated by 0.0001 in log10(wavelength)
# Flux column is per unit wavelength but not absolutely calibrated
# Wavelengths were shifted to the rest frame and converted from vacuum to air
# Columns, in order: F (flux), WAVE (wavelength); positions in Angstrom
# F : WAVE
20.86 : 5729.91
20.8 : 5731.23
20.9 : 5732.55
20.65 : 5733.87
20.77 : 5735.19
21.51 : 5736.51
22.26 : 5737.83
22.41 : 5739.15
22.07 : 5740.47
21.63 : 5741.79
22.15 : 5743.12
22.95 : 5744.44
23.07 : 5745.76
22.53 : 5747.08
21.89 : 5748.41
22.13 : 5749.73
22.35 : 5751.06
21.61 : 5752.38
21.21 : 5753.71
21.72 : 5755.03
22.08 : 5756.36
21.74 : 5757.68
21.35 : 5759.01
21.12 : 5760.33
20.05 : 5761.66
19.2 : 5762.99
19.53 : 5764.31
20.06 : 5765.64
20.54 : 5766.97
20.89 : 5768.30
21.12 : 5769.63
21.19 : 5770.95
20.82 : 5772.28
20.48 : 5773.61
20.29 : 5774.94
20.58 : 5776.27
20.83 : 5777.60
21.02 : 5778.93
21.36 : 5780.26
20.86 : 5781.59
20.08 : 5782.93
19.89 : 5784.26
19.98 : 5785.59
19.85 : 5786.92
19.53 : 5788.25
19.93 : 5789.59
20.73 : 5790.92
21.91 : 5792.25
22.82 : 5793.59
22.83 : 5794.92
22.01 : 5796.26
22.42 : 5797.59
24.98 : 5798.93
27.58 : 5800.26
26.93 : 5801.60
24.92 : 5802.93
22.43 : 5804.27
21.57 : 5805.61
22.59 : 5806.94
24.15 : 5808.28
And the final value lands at 1.2 Angstrom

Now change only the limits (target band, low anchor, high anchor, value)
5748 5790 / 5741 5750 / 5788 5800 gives 2.8 Angstrom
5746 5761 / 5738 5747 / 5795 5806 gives 0.6 Angstrom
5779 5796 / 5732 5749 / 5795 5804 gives 2.2 Angstrom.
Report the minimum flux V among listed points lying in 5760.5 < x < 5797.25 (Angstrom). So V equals 19.2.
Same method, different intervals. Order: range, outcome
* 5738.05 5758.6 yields 21.21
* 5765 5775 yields 20.06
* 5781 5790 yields 19.53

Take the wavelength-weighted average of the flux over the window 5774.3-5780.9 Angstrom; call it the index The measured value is 20.8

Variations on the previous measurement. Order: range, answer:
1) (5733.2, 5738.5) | 21.3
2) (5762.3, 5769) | 20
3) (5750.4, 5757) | 21.8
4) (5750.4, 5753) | 22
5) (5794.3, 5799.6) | 23.1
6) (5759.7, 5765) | 20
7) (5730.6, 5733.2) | 20.8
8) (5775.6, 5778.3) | 20.7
